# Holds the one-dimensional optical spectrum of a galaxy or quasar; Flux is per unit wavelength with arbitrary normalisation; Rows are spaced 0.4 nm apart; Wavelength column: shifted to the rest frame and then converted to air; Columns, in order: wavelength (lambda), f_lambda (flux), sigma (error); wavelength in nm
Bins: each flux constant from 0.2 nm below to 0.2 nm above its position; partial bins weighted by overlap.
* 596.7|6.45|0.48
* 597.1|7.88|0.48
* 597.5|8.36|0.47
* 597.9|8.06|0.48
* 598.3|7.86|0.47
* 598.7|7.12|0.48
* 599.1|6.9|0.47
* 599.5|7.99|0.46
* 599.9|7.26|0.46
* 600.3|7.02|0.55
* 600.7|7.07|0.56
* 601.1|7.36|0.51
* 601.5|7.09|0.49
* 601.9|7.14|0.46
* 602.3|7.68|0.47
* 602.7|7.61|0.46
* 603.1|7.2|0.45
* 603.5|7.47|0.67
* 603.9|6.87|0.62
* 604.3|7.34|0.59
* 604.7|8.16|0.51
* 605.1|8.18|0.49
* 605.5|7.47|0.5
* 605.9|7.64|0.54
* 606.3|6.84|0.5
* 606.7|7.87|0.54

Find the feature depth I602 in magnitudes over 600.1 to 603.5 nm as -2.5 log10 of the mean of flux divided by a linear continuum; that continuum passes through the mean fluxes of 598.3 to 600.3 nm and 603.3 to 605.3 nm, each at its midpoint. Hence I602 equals 0.028 mag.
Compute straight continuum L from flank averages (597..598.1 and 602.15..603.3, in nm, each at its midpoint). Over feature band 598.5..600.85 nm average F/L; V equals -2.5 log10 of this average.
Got 0.09 mag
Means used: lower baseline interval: 8.12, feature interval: 7.23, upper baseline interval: 7.49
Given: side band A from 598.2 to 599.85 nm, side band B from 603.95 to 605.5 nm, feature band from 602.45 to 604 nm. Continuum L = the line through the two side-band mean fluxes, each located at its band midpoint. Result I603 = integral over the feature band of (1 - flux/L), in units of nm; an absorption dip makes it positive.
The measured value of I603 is 0.07 nm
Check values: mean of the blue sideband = 7.42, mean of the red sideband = 7.74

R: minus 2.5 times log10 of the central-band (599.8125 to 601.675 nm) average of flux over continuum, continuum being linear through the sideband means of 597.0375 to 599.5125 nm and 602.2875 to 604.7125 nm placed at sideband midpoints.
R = 0.06 mag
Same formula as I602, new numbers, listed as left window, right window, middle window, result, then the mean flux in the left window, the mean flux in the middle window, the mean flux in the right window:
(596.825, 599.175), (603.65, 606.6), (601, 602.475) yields 0.04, 7.7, 7.31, 7.51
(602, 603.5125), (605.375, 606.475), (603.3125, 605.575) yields -0.03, 7.47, 7.59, 7.32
